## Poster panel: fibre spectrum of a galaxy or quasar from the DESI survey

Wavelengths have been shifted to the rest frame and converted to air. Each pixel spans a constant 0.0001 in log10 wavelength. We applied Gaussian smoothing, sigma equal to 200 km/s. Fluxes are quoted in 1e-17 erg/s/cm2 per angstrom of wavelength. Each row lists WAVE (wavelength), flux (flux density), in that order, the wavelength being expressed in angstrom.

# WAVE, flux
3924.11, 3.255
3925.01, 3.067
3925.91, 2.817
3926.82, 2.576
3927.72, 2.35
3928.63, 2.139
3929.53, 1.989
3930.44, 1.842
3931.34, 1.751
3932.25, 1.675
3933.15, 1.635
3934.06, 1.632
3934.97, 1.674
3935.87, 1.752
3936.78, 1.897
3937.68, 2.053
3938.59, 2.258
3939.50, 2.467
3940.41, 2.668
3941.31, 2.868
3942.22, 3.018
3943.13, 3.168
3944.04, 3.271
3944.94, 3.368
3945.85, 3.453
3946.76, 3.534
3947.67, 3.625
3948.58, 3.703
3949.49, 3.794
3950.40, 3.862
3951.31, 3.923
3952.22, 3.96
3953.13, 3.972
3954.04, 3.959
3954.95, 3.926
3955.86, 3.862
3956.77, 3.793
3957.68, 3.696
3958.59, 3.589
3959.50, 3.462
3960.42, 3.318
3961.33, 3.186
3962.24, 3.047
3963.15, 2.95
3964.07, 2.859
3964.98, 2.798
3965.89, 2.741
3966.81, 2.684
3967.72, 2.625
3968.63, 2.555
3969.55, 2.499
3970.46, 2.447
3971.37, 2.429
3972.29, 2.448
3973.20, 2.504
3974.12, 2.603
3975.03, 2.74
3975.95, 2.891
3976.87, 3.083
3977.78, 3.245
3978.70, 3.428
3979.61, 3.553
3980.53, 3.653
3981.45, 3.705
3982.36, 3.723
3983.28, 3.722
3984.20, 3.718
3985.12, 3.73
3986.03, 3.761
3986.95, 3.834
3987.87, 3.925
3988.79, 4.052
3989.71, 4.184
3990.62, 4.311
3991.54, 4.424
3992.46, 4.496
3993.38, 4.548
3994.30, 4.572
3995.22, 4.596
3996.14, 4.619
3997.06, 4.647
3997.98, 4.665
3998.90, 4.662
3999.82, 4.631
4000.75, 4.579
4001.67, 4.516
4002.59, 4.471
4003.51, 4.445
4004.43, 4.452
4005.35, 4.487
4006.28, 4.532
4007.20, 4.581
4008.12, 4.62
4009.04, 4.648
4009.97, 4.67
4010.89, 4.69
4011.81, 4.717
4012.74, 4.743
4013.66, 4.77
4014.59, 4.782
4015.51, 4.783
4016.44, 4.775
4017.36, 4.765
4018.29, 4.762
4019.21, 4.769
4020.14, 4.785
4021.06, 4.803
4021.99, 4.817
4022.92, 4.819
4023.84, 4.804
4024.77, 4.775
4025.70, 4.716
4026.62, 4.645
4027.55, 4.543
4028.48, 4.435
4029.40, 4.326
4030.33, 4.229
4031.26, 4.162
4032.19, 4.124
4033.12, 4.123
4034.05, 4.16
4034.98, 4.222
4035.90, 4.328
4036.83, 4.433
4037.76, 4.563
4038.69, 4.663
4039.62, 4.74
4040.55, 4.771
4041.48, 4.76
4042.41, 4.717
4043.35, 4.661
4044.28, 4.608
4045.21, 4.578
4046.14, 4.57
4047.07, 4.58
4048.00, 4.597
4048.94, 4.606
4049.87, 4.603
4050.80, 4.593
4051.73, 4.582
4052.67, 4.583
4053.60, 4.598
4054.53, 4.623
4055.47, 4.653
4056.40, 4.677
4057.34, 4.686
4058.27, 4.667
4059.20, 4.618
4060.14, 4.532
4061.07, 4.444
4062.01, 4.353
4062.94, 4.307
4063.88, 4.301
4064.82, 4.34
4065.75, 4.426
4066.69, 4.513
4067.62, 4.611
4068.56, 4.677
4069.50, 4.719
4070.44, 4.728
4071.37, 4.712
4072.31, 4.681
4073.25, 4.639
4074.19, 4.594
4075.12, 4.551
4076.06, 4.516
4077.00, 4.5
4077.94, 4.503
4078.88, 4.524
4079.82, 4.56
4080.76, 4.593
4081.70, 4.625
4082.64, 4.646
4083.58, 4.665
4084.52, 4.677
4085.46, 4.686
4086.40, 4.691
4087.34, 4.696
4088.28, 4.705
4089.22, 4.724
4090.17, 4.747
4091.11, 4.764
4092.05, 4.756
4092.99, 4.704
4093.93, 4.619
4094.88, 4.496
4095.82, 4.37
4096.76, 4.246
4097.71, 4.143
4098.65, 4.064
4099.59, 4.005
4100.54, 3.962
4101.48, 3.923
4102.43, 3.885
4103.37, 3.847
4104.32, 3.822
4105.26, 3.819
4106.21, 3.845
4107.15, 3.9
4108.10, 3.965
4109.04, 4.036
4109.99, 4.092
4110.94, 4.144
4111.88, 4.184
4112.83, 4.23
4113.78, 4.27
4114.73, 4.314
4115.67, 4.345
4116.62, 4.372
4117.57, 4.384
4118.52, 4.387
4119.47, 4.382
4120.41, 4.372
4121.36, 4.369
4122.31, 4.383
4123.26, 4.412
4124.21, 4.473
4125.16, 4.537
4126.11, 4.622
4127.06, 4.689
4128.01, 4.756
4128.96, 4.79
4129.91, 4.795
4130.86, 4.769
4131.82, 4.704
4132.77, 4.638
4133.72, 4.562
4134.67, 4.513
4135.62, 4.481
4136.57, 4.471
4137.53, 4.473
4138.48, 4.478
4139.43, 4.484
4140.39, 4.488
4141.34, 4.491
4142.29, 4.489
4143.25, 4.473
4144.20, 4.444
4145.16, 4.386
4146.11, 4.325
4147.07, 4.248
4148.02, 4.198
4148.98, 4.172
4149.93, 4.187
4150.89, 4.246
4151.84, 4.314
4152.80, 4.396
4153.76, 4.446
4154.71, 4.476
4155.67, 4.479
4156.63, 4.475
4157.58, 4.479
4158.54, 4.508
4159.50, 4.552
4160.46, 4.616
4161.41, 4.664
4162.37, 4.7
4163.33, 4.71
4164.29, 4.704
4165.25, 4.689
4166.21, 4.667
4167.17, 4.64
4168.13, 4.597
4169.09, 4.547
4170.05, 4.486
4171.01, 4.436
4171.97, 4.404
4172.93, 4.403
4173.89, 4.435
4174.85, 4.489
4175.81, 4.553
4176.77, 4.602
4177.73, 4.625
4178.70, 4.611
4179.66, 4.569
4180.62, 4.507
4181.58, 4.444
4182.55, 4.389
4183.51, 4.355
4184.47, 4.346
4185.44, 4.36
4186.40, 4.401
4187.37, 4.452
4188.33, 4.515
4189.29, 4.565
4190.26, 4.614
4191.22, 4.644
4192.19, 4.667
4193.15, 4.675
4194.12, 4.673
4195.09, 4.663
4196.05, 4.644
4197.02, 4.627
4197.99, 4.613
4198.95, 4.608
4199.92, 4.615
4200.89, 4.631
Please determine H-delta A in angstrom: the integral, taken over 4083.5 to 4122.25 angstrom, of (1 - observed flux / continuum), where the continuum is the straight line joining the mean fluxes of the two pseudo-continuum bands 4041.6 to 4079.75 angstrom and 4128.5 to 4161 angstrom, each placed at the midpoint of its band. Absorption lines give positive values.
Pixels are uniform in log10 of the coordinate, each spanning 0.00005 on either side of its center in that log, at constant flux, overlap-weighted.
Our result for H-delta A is 1.9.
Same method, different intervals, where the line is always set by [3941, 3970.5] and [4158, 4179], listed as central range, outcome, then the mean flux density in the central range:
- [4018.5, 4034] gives -3.3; 4.55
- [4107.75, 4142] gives -1.0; 4.44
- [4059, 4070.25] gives -1.5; 4.49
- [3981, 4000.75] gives -3.8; 4.22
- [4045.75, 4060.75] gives -2.7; 4.61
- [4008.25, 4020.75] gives -3.6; 4.74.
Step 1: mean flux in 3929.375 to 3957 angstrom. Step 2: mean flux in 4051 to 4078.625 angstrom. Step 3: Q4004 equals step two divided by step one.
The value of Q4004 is 1.56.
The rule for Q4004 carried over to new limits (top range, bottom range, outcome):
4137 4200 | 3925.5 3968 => 1.54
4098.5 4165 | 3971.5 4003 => 1.13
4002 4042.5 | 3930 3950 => 1.76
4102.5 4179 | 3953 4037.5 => 1.10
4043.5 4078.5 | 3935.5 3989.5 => 1.42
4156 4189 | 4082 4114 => 1.05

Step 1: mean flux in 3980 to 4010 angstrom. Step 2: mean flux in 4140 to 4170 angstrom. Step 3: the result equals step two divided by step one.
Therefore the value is 1.04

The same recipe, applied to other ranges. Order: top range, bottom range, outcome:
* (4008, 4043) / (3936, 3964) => 1.40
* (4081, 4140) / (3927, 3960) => 1.50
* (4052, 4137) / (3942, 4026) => 1.14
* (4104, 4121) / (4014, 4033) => 0.90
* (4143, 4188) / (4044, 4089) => 0.98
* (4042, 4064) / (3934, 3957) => 1.45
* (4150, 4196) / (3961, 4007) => 1.23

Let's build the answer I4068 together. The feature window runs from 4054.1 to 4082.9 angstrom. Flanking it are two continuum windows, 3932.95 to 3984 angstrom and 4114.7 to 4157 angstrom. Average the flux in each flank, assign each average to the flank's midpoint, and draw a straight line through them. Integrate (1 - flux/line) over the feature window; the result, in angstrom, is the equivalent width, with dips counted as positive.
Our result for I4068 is -4.6 angstrom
